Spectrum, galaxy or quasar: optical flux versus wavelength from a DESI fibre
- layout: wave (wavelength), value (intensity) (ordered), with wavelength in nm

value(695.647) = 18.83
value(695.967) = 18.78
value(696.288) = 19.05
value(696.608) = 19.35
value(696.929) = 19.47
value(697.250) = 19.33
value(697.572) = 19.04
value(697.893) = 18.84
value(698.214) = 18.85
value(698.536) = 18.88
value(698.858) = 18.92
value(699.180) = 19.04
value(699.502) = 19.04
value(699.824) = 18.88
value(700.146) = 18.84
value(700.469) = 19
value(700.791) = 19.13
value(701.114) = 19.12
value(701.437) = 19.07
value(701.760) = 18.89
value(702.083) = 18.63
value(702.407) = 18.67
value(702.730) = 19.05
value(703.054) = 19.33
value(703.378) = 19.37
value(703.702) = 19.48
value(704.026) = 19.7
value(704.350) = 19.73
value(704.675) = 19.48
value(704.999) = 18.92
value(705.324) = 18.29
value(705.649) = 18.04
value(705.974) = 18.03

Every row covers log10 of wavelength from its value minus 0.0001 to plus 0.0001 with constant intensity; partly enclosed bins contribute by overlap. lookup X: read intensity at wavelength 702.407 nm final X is 18.67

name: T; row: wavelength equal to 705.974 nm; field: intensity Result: 18.03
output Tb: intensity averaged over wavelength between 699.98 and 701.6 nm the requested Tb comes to 19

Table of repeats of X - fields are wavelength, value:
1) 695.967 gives 18.78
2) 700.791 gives 19.13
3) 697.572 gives 19.04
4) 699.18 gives 19.04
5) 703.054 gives 19.33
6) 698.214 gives 18.85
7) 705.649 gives 18.04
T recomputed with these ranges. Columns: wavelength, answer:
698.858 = 18.92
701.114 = 19.12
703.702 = 19.48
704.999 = 18.92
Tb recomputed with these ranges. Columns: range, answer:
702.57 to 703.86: 19.3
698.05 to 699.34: 18.9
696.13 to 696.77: 19.2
